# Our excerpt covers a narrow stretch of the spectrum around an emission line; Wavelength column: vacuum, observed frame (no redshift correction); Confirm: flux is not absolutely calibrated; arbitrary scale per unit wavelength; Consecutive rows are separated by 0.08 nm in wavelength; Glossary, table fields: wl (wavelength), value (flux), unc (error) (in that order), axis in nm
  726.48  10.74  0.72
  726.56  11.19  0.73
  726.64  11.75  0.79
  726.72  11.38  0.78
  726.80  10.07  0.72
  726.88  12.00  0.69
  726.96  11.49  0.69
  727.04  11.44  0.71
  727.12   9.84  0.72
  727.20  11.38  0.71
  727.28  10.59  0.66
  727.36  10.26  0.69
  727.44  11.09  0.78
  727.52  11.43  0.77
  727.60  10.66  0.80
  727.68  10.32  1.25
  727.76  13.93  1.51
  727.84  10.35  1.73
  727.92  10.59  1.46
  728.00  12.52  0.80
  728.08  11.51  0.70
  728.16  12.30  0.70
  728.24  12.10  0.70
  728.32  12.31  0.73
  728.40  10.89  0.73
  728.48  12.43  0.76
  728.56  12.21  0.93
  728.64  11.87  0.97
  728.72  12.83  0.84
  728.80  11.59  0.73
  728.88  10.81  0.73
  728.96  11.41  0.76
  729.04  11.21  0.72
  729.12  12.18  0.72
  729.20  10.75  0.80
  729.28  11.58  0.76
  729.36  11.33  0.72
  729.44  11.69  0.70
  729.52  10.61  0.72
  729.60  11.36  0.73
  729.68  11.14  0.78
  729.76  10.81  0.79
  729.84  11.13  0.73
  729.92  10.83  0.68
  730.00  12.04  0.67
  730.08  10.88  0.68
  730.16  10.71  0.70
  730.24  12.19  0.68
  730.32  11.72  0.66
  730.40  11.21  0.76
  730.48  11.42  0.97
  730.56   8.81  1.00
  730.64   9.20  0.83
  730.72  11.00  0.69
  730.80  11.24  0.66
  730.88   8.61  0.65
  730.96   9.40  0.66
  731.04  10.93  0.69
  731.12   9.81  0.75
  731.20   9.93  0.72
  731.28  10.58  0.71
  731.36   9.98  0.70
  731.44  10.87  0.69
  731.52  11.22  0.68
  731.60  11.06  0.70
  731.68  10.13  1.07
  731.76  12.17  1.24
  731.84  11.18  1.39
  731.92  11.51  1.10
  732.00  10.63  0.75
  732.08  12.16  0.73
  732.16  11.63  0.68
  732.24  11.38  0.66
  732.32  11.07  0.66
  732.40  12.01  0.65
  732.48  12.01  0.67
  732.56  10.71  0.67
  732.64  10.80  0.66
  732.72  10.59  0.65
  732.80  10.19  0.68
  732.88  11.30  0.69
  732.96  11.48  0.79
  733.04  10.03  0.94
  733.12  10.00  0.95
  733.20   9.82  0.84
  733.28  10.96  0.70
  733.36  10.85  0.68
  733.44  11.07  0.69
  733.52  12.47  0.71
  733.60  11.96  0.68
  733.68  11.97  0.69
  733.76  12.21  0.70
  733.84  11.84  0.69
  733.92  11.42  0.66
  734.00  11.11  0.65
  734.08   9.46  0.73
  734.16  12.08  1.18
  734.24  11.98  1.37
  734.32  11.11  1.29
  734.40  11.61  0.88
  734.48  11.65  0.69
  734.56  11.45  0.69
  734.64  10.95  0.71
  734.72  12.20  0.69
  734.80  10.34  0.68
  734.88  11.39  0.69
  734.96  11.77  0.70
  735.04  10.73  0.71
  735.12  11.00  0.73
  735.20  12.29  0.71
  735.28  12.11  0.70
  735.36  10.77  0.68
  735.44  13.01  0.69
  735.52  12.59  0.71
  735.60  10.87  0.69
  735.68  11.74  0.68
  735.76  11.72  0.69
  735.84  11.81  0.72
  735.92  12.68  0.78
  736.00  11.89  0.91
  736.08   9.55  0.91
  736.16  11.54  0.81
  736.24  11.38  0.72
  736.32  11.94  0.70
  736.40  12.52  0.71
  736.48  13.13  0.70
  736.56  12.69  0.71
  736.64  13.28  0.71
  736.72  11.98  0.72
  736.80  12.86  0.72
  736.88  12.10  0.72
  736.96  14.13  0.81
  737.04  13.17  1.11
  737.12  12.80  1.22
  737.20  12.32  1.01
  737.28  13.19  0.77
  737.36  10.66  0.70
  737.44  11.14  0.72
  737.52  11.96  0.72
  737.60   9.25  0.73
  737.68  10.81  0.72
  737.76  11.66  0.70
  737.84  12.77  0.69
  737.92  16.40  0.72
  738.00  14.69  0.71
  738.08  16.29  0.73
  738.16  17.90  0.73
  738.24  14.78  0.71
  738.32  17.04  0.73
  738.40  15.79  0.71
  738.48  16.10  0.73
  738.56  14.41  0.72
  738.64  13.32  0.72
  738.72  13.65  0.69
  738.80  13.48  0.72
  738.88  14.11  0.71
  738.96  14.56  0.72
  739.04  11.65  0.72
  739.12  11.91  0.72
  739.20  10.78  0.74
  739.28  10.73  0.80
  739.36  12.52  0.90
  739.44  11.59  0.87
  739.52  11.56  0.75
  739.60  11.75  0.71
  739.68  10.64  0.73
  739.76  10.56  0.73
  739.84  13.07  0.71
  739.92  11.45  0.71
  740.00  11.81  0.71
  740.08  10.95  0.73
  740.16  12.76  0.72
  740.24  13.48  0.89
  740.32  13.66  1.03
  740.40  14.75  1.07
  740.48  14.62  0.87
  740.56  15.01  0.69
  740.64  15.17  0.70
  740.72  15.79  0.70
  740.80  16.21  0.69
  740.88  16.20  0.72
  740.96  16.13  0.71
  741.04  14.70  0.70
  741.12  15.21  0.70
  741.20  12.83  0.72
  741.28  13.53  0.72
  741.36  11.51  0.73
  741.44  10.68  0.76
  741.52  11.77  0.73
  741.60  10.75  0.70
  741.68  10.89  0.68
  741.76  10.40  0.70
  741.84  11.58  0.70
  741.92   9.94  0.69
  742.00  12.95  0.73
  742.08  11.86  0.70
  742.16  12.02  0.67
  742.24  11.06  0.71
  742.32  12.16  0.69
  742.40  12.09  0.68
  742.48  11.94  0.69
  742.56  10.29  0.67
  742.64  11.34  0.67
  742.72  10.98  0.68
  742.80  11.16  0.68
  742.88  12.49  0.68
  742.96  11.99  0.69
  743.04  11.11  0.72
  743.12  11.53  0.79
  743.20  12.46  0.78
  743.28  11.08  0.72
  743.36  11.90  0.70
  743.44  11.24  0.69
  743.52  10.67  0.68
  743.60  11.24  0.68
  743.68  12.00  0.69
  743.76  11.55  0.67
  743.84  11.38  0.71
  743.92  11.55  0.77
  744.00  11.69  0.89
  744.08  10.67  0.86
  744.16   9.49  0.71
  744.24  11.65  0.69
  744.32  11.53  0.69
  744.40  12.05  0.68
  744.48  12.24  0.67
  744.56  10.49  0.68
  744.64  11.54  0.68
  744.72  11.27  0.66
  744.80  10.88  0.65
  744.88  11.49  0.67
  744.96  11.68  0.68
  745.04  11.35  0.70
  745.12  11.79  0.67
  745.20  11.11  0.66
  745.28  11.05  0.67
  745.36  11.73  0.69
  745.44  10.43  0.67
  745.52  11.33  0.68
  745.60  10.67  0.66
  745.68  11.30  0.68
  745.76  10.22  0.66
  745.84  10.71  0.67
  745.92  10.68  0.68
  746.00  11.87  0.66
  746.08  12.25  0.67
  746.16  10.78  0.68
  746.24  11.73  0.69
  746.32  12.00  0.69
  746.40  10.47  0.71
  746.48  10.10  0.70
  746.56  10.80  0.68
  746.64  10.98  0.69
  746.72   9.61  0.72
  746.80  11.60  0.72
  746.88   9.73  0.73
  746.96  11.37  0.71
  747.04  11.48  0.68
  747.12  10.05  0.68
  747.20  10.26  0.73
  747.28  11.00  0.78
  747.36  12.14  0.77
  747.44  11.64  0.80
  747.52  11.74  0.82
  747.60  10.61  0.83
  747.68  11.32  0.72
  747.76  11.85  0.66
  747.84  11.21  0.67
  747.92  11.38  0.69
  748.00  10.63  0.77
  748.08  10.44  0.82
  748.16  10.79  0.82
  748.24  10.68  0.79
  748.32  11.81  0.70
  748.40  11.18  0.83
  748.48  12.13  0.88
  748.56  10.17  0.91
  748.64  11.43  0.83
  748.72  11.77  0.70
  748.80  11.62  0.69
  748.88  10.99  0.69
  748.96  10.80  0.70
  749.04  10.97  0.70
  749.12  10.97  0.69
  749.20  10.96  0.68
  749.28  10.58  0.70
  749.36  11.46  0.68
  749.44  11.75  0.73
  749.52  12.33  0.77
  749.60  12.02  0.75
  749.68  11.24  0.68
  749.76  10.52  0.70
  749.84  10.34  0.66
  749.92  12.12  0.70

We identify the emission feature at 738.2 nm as Halpha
